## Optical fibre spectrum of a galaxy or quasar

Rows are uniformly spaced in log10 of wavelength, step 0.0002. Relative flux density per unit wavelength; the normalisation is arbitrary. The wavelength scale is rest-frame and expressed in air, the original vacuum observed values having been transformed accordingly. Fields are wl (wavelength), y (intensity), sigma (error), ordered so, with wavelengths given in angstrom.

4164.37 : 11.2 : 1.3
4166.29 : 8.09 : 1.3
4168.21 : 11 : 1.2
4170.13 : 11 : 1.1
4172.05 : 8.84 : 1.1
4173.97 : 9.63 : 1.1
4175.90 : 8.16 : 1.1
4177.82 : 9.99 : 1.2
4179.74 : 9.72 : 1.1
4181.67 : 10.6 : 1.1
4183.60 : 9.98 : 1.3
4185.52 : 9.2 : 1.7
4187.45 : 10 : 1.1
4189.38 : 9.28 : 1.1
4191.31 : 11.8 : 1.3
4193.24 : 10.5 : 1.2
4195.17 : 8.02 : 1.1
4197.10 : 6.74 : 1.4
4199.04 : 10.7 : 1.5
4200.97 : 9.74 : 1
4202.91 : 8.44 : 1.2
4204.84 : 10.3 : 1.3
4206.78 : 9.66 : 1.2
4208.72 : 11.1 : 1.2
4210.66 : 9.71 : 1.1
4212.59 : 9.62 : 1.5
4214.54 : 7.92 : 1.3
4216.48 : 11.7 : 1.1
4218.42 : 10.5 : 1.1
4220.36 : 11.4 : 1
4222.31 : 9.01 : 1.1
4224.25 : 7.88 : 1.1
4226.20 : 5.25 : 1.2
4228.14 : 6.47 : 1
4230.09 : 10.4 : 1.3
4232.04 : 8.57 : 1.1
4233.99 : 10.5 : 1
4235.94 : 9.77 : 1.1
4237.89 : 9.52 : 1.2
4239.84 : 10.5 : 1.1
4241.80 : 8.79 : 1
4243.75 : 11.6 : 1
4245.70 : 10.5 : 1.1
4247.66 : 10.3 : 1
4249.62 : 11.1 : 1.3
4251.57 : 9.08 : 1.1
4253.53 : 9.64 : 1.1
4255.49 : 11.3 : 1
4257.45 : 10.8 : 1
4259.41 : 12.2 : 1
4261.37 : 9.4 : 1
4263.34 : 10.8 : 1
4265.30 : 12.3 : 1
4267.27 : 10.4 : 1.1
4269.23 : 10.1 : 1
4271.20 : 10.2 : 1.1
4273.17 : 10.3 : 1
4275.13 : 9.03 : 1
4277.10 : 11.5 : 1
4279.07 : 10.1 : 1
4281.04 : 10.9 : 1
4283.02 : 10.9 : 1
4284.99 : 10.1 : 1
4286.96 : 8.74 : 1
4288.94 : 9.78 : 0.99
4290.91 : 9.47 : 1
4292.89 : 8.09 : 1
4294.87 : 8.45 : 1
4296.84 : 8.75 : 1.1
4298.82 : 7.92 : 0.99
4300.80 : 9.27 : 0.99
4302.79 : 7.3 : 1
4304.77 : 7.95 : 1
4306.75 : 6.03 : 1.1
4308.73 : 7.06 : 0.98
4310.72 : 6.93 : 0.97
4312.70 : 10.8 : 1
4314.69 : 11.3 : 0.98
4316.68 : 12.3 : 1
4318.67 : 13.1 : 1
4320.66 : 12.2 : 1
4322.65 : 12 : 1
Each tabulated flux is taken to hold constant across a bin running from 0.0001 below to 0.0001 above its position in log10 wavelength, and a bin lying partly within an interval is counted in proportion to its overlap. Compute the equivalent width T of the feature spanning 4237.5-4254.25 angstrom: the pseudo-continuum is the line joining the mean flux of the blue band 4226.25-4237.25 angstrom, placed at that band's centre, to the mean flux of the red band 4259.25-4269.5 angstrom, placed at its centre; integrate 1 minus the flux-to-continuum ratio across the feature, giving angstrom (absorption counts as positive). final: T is -0.8 angstrom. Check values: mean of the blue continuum 8.83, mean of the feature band 10.1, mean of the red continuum 10.8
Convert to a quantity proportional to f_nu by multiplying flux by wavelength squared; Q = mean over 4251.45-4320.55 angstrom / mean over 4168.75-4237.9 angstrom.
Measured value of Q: 1.07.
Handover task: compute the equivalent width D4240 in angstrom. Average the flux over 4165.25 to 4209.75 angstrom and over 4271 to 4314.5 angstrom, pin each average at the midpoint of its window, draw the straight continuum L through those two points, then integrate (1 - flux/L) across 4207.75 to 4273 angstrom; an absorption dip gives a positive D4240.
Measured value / -4.04 angstrom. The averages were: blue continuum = 9.67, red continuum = 9.09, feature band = 9.96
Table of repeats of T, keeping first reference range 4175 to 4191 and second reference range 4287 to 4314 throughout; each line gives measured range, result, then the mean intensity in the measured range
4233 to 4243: -0.86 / 9.85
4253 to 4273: -4.42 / 10.7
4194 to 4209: 0.35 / 9.27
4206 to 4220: -1.10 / 10.1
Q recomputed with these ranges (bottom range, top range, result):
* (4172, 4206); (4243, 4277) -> 1.14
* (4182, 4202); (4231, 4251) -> 1.07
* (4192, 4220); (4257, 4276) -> 1.12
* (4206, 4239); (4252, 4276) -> 1.15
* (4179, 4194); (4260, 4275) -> 1.07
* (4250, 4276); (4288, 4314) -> 0.81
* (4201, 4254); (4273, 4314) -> 0.97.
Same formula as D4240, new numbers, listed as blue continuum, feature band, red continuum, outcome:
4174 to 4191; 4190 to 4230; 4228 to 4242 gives 1.1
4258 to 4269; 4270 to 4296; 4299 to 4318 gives 0.6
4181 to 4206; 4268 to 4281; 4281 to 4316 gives -1.8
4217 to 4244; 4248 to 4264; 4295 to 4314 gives -3.0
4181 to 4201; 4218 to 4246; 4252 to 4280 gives 2.3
